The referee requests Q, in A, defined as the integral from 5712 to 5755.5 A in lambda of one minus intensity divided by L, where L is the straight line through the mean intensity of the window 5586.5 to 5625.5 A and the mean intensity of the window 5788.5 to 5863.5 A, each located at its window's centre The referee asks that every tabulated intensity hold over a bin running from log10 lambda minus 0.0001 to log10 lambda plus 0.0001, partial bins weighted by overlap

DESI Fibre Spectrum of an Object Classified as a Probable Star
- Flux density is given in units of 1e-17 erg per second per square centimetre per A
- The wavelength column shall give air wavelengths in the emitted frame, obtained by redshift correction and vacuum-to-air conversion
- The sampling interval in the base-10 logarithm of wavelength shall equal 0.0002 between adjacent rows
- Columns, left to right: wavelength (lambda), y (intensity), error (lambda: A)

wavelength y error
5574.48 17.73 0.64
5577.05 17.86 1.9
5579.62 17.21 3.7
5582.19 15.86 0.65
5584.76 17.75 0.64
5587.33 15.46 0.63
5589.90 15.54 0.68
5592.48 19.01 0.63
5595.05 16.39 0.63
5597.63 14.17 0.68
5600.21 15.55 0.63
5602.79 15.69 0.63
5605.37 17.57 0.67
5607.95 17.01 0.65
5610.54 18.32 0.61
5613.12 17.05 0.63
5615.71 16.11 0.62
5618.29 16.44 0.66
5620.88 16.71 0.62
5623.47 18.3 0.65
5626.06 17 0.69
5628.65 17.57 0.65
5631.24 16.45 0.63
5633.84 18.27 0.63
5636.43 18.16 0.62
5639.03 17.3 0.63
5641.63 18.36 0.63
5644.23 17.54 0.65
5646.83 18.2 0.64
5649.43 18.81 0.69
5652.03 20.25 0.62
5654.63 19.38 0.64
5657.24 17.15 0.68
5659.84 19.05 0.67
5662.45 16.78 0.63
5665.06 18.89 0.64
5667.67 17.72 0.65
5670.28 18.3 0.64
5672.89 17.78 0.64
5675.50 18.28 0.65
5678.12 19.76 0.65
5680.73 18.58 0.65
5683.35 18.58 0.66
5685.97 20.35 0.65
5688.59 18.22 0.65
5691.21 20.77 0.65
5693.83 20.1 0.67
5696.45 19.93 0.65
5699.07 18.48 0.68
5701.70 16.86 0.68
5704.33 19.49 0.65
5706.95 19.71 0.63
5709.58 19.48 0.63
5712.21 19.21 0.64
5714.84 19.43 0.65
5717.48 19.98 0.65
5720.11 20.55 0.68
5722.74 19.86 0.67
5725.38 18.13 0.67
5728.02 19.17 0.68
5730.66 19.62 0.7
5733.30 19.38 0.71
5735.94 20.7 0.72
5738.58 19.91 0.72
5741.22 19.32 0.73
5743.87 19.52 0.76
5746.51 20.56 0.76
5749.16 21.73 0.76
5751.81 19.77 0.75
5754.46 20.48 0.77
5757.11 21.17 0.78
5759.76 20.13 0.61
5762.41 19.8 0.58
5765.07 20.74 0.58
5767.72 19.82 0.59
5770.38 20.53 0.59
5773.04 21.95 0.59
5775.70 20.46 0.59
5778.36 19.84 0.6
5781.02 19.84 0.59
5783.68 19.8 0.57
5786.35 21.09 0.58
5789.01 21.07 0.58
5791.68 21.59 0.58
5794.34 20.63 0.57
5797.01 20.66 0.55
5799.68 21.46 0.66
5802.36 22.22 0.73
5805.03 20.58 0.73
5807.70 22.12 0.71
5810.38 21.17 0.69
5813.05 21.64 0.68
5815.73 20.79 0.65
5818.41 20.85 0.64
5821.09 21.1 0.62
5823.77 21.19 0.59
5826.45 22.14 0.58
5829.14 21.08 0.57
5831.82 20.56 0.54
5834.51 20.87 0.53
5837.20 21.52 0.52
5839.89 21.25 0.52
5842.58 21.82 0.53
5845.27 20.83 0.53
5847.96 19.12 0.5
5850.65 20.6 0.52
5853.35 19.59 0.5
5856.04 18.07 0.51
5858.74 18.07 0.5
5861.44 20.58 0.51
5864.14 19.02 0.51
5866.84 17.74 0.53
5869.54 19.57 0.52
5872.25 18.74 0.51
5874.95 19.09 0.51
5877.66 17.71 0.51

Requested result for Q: -1.81 A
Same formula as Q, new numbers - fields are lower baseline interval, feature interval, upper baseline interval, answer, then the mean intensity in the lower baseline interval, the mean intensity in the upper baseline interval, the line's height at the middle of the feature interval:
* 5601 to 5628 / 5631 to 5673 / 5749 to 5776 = -0.68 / 17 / 20.6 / 17.9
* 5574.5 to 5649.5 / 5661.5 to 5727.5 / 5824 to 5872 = -3.19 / 17.1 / 20.1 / 18.1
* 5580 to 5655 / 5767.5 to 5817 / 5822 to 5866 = -3.23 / 17.2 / 20.4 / 19.7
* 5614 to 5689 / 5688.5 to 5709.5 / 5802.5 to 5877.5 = -0.70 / 18.1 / 20.3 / 18.6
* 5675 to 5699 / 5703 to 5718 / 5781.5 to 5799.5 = 0.14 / 19.4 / 20.8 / 19.7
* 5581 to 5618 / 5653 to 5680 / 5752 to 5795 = -0.39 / 16.5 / 20.5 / 18.1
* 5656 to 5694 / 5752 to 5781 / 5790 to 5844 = -0.15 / 18.6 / 21.3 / 20.3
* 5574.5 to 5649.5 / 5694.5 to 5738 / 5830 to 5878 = -2.77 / 17.1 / 19.8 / 18.2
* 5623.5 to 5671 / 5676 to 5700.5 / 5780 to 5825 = -0.67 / 18.1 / 21.1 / 18.9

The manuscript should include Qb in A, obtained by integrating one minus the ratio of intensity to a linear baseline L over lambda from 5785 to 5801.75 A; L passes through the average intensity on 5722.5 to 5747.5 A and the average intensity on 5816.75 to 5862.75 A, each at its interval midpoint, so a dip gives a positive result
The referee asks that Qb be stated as -0.84 A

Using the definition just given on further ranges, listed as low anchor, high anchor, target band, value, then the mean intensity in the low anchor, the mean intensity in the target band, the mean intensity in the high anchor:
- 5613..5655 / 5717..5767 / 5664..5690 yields 0.0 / 17.7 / 18.7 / 20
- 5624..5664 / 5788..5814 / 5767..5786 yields 0.4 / 18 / 20.4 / 21.3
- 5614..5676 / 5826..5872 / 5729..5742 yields -0.7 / 17.9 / 19.8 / 20.1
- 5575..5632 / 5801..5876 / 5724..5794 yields -3.8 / 16.8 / 20.2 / 20.4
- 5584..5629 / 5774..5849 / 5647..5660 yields -0.8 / 16.7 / 18.9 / 21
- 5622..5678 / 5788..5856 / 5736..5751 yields -0.4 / 18.1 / 20.2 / 21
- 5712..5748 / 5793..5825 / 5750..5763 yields -0.1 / 19.7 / 20.4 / 21.2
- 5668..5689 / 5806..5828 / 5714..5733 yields 0.0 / 18.7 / 19.5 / 21.4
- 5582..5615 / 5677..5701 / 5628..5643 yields 0.0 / 16.6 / 17.7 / 19.4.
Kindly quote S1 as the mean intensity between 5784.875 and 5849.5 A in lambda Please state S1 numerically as 21.1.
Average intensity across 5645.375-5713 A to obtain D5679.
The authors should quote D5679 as 18.8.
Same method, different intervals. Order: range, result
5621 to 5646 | 17.6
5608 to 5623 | 17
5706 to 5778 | 20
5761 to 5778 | 20.5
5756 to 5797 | 20.6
